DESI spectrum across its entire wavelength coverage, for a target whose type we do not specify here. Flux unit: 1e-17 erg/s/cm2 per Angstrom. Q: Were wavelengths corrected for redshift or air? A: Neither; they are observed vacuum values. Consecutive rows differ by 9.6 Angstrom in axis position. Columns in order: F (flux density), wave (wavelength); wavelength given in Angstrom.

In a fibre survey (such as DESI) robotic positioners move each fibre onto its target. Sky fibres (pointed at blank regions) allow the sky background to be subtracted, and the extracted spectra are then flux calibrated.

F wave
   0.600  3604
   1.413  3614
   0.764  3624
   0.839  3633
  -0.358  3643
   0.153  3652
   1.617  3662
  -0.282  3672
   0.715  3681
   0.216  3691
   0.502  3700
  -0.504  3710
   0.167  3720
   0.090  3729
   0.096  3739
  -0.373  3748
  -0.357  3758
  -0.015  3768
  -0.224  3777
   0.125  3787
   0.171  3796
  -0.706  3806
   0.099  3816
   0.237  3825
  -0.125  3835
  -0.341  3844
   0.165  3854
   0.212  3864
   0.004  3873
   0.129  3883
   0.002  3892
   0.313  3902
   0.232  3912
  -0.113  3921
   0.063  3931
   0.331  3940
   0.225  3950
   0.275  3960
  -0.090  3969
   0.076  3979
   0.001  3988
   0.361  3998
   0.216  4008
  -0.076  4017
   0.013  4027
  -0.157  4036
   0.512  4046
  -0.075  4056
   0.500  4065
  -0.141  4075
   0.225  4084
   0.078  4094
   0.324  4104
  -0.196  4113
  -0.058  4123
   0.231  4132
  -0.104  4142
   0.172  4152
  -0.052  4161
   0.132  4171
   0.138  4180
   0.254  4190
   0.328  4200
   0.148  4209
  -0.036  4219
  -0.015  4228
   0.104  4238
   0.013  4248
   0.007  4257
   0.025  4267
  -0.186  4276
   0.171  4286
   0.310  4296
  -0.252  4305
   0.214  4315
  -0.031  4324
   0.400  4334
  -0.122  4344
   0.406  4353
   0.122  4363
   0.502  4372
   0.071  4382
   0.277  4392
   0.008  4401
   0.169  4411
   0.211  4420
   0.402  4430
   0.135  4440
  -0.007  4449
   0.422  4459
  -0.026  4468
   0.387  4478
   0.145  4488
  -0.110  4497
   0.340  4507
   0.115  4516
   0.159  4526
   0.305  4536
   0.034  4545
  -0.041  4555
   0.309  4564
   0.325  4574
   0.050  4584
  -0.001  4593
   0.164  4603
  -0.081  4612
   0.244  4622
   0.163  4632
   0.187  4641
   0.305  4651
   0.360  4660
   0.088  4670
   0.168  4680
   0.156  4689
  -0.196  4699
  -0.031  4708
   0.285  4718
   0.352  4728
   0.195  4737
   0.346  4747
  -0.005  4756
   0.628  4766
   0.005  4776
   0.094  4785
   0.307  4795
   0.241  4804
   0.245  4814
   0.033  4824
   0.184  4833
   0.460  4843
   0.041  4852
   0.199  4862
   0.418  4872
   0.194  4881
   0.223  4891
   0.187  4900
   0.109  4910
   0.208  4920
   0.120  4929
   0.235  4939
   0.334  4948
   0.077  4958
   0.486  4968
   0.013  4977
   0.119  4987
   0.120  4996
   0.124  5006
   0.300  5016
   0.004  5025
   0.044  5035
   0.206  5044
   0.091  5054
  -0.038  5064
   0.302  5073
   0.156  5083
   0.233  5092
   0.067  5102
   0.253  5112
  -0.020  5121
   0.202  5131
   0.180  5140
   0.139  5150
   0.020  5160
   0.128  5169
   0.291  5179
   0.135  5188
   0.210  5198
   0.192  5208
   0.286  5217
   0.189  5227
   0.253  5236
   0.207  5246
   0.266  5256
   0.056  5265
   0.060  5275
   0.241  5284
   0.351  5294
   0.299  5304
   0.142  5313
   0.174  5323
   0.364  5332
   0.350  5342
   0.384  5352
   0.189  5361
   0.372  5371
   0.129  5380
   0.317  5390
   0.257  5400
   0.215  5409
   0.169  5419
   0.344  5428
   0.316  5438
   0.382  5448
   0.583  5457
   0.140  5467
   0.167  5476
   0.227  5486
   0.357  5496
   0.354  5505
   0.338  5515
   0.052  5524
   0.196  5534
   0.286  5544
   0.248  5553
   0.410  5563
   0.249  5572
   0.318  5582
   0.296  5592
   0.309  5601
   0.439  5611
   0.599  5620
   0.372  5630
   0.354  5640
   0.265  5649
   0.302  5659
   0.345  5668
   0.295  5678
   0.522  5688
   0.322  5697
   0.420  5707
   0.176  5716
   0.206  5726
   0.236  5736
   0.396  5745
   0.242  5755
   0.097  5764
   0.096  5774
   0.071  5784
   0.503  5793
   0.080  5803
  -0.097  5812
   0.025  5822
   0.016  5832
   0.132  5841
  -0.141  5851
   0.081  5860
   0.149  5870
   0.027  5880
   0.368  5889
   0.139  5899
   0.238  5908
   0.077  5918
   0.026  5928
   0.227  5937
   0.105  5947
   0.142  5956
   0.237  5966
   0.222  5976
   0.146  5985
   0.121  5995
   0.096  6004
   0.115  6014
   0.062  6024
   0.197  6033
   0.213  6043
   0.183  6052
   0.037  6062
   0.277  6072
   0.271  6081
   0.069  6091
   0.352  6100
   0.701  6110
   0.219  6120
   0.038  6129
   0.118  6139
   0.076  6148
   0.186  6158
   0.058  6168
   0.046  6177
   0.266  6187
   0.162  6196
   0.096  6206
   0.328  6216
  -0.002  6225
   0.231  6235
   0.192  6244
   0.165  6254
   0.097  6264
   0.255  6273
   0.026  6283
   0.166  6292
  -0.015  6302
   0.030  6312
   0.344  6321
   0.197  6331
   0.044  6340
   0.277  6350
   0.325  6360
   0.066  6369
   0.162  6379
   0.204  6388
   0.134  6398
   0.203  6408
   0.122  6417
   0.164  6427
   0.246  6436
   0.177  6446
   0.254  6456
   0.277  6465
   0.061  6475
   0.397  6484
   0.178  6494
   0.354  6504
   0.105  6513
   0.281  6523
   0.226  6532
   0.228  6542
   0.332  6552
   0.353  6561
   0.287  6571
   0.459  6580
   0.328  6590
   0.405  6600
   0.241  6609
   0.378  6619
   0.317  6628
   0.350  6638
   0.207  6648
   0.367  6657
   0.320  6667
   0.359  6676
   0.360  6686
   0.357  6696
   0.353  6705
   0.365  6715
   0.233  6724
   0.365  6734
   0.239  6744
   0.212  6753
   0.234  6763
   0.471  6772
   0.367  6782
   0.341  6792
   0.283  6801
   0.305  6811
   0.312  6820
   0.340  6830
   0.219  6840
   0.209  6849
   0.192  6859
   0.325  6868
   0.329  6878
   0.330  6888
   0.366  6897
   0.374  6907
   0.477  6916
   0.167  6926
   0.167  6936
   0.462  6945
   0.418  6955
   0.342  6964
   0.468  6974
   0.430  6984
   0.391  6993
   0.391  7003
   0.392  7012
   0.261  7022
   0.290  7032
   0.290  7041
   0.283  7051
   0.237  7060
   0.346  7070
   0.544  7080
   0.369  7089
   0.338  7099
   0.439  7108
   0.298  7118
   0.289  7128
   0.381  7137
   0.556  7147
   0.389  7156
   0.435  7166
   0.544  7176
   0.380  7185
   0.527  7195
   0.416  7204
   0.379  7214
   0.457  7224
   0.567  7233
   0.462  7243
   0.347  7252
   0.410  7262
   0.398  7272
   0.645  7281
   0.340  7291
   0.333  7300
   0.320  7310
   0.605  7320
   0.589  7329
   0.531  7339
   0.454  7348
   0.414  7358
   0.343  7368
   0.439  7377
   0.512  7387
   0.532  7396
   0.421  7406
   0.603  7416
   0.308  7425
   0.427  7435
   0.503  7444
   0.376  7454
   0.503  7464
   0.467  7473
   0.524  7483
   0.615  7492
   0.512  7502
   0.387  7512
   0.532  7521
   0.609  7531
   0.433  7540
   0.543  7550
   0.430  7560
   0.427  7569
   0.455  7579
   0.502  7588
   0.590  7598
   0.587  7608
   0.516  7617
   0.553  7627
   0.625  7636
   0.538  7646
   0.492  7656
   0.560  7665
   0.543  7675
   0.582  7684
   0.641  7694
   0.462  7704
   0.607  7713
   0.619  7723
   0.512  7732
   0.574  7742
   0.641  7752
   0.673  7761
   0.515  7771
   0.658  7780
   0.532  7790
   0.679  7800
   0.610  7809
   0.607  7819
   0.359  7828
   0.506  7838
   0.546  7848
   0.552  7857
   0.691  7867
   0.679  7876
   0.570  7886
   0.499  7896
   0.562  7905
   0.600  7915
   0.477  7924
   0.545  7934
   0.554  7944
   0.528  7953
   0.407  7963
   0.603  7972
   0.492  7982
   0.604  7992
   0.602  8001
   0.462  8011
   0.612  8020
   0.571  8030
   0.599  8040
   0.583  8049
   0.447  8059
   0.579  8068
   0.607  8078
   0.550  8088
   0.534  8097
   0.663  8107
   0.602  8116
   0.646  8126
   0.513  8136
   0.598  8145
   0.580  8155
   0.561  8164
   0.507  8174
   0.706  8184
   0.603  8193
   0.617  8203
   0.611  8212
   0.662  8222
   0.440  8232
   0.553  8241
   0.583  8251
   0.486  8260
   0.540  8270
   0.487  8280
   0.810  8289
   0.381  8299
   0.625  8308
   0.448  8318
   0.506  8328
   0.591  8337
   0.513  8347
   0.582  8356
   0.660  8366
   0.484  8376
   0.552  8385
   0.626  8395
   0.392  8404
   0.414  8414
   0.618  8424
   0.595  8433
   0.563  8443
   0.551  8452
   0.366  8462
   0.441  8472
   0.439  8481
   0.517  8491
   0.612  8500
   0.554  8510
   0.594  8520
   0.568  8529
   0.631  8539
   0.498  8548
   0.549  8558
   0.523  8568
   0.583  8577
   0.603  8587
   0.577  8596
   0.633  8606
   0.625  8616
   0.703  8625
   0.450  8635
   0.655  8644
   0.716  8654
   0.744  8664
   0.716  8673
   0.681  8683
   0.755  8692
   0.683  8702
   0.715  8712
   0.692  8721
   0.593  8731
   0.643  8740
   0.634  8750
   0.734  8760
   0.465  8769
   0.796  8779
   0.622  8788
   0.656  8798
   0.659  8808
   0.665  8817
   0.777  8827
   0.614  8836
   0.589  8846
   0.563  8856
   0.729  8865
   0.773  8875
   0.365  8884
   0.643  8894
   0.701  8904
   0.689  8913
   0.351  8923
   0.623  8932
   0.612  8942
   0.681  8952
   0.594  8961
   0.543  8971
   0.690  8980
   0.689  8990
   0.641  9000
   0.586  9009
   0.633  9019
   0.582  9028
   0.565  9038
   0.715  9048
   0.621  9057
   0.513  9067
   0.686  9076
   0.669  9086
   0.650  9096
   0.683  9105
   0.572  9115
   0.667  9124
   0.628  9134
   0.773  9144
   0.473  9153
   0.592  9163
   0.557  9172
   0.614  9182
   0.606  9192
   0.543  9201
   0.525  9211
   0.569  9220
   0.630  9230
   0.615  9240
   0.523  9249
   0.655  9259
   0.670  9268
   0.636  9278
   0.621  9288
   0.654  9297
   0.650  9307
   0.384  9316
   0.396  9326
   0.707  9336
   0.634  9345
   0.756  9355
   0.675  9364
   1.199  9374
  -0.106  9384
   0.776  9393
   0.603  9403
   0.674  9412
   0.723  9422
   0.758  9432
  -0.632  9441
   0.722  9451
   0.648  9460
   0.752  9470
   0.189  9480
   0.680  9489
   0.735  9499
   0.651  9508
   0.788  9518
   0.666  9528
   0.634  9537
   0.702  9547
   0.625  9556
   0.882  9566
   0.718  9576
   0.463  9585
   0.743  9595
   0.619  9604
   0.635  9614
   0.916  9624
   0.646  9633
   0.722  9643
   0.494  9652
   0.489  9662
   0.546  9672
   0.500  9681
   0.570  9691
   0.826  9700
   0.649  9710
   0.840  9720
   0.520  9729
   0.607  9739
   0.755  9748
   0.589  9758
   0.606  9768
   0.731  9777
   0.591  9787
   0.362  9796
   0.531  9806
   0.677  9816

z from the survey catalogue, 0.638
